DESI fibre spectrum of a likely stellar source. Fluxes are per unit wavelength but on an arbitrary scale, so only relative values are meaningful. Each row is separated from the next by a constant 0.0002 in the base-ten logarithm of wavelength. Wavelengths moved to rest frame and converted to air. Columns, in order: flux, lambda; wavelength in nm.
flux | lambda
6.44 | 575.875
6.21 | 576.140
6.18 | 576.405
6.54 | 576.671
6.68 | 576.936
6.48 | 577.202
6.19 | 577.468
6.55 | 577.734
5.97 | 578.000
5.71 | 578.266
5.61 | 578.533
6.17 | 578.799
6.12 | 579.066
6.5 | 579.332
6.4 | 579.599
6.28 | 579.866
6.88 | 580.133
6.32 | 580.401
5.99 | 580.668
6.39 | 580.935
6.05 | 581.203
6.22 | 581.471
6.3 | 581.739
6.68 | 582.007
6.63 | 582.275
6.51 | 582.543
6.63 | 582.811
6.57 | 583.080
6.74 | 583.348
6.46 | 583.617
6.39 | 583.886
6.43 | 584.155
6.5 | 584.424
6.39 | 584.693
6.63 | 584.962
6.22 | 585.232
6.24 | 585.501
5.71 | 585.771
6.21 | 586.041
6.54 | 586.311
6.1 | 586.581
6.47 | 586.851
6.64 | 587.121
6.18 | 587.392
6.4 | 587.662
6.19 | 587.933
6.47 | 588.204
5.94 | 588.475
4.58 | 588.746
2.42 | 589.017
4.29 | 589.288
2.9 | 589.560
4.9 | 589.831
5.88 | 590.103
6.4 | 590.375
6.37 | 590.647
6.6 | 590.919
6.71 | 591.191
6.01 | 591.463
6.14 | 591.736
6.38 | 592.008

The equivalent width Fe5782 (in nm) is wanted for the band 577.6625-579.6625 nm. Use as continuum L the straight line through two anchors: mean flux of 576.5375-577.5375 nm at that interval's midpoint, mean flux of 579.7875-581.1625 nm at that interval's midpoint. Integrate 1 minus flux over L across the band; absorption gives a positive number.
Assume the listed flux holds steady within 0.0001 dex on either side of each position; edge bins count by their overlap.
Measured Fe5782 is 0.10 nm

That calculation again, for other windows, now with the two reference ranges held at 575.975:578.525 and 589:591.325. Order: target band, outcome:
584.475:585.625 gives -0.14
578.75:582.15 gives -0.18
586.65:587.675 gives -0.16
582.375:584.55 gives -0.28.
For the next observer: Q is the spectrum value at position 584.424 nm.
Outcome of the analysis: 6.5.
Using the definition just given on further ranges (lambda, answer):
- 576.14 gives 6.21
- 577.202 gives 6.48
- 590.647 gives 6.37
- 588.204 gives 6.47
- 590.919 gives 6.6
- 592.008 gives 6.38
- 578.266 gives 5.71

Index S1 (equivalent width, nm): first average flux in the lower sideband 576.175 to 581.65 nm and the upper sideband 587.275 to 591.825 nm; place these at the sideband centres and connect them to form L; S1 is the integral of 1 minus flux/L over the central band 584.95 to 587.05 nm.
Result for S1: -0.17 nm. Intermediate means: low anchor 6.26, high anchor 5.54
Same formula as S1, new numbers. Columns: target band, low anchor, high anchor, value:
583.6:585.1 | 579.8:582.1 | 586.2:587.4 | -0.02 nm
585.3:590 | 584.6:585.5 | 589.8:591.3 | 0.57 nm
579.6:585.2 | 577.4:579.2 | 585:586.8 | -0.29 nm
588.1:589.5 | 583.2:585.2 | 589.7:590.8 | 0.34 nm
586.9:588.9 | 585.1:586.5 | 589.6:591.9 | 0.02 nm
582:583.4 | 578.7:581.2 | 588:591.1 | -0.14 nm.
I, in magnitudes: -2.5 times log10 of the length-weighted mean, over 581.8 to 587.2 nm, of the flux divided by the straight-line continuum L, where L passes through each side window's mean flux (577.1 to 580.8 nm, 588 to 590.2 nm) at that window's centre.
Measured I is -0.193 mag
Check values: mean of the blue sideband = 6.22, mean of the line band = 6.43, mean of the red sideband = 4.7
